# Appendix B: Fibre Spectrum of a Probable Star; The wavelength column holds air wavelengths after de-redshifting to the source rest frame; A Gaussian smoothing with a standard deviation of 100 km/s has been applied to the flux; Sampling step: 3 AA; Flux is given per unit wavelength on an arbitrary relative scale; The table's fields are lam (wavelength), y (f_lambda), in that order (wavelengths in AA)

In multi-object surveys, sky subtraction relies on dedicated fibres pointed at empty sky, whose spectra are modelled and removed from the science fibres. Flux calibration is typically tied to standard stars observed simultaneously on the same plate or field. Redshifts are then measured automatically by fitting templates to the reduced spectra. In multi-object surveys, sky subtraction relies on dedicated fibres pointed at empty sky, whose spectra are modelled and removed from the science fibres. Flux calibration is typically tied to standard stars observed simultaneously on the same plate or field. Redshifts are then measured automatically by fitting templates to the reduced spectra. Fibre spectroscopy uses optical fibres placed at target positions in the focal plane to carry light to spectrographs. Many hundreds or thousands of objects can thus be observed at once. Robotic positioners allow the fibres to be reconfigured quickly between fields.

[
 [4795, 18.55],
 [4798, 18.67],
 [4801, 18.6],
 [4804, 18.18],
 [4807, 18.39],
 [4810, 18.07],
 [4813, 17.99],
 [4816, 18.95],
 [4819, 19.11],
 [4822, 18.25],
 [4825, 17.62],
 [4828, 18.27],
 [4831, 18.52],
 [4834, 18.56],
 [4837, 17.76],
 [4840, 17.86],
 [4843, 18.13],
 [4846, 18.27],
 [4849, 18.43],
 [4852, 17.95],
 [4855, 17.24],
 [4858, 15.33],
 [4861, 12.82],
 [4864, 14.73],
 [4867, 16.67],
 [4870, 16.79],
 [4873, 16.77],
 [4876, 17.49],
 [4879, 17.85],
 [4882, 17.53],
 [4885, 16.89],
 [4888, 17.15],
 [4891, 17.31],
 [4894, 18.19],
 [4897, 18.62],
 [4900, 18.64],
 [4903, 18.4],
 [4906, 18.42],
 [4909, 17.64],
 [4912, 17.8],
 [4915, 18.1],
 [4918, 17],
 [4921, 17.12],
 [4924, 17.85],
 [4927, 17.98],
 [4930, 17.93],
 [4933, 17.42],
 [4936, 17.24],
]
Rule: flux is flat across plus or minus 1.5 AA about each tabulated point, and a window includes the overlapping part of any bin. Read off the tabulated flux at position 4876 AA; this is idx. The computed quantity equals 17.49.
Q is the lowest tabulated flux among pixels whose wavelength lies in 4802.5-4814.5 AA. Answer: 17.99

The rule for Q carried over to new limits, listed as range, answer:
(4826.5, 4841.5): 17.76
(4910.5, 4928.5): 17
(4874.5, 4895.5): 16.89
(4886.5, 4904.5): 17.15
